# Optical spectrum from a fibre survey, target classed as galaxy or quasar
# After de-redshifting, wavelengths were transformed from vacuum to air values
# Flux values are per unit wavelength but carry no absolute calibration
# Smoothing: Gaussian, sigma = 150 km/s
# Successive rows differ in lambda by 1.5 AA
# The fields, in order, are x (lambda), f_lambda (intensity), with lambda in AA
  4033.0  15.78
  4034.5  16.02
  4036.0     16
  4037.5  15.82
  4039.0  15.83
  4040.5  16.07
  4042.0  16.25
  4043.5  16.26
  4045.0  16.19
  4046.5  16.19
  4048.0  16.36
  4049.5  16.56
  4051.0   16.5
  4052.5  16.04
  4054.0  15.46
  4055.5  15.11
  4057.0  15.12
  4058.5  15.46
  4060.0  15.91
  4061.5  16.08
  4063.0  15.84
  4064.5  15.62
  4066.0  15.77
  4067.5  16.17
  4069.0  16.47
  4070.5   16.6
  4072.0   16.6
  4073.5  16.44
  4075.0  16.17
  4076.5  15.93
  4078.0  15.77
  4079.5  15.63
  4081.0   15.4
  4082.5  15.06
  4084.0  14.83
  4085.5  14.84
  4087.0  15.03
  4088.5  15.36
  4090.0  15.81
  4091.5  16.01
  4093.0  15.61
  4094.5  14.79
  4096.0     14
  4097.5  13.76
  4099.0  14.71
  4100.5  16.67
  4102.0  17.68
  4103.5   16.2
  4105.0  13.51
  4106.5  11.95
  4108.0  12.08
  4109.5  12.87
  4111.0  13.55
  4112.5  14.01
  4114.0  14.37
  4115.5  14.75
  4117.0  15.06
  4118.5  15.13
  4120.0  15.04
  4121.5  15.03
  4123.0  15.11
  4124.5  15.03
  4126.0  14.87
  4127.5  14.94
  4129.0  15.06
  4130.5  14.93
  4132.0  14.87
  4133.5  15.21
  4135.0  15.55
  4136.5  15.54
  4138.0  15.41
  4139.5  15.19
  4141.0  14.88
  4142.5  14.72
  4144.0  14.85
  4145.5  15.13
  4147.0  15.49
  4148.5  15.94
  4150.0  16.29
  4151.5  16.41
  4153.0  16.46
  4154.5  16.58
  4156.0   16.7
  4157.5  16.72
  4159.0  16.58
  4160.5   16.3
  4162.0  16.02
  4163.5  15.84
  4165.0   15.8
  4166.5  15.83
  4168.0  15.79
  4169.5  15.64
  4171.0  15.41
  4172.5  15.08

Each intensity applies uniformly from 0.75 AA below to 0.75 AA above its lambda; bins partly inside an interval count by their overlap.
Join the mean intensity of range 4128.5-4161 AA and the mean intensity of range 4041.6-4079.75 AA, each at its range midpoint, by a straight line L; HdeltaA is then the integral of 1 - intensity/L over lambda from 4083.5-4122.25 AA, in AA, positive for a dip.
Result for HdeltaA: 2.8 AA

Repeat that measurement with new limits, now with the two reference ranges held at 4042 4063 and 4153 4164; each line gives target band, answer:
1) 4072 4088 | 0.51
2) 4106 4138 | 3.33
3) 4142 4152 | 0.50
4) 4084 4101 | 1.07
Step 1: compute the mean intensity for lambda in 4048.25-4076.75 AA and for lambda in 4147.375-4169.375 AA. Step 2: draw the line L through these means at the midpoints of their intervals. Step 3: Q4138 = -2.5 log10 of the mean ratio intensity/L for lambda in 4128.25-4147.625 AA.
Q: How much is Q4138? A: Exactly 0.07 mag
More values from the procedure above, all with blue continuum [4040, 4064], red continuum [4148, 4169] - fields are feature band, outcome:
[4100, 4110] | 0.120 mag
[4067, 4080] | -0.013 mag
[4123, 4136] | 0.076 mag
